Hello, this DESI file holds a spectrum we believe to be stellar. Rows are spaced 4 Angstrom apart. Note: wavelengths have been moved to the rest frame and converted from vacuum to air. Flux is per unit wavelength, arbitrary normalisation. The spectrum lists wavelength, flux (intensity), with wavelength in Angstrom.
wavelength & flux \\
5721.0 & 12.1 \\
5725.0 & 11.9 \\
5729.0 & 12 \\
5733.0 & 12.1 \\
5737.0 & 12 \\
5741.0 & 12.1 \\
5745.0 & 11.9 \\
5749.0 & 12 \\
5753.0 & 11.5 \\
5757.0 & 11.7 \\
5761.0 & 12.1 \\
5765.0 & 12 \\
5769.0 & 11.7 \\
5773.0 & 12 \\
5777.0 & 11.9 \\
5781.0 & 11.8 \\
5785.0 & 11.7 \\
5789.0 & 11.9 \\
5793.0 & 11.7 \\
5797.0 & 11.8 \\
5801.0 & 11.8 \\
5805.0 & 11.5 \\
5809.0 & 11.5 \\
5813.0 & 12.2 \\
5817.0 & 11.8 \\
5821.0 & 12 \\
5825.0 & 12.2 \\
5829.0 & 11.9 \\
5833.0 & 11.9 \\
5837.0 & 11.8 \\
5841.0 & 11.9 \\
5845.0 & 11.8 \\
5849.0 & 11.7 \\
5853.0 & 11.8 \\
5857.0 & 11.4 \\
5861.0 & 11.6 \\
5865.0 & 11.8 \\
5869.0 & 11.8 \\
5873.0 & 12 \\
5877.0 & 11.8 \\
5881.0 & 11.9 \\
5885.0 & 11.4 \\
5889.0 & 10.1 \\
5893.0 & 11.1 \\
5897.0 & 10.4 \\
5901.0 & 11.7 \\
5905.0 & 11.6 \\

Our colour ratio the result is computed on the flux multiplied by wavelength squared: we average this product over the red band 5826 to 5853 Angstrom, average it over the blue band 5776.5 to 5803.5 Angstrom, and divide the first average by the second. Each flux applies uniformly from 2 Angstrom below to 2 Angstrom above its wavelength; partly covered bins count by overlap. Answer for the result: 1.02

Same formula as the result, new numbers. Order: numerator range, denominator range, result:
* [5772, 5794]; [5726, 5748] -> 1.00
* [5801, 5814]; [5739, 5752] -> 1.00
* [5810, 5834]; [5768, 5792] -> 1.03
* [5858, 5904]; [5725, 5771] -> 1.00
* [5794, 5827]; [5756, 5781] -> 1.01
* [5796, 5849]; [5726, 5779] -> 1.02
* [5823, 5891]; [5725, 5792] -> 1.02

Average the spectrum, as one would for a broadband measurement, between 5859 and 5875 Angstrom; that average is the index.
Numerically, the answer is 11.8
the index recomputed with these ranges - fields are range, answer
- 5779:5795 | 11.8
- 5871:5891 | 11.4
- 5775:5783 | 11.9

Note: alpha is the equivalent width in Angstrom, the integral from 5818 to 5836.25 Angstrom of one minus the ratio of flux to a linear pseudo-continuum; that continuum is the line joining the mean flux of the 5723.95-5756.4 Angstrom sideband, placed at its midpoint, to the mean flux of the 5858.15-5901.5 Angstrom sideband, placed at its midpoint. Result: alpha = -0.6 Angstrom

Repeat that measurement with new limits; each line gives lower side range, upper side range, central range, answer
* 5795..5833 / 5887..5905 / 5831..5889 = -1.9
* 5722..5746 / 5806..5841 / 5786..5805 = 0.3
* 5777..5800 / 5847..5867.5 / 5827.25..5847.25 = -0.3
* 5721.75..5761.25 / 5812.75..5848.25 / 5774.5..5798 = 0.2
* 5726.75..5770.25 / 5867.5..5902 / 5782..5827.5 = -0.6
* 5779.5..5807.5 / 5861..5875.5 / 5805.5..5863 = -0.1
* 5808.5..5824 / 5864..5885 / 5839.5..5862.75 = 0.3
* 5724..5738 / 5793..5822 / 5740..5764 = 0.1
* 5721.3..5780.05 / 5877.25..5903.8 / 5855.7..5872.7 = -0.6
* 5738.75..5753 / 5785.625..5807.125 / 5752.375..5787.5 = 0.0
